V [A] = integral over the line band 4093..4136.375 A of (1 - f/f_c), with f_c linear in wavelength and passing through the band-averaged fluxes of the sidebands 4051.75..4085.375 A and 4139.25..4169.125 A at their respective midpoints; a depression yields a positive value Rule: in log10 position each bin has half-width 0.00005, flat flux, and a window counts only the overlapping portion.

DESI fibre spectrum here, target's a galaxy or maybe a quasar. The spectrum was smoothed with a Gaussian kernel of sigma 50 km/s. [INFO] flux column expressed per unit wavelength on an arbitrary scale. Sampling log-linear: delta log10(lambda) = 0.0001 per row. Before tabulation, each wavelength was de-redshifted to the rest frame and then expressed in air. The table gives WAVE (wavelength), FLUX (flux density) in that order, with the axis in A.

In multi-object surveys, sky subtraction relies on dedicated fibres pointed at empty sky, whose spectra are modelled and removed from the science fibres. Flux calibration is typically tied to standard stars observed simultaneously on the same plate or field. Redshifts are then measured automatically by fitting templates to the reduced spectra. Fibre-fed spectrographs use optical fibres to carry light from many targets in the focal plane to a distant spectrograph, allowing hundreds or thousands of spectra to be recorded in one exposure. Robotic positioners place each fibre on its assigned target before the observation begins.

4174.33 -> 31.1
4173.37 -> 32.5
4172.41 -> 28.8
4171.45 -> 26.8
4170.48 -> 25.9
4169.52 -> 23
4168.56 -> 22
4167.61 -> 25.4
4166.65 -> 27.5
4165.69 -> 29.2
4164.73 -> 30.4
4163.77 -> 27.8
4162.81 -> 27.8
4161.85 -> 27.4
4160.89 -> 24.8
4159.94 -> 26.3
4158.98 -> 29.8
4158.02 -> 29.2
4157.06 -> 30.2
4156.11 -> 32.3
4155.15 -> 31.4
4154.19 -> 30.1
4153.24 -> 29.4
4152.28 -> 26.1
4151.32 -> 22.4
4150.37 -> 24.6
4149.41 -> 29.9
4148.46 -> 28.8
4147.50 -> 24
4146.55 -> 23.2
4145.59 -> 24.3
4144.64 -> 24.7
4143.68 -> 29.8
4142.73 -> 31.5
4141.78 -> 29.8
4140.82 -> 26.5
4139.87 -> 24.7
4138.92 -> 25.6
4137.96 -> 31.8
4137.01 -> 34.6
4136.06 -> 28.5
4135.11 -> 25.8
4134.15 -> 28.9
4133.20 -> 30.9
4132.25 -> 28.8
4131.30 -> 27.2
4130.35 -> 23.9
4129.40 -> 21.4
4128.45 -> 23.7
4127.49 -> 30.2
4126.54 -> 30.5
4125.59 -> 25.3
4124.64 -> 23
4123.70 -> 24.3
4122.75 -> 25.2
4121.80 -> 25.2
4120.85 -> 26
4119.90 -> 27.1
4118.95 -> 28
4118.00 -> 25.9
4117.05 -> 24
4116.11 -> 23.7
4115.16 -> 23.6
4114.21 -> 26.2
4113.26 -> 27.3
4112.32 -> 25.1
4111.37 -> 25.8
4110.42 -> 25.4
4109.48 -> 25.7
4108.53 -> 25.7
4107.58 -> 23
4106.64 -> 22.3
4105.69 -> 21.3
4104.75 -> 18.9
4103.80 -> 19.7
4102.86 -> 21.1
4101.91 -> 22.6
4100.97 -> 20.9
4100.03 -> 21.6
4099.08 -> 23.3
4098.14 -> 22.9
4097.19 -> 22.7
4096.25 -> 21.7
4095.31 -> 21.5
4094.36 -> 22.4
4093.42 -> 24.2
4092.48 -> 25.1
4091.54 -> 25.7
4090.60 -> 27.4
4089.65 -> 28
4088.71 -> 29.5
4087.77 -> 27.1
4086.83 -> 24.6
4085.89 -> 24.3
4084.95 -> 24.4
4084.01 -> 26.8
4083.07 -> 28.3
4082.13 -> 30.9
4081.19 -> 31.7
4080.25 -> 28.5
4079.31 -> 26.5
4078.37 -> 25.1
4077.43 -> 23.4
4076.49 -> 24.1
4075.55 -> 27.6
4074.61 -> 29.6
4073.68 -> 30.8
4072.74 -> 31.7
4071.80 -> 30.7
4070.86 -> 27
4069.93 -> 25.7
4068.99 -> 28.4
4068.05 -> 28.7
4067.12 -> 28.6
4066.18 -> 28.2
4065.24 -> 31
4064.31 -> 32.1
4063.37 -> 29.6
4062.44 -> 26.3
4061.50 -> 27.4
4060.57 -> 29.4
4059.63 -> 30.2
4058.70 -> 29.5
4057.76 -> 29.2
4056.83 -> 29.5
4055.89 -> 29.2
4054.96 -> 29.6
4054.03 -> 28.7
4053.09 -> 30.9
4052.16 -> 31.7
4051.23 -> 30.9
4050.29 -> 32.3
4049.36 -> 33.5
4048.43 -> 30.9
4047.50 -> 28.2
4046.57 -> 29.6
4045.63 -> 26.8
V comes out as 5.2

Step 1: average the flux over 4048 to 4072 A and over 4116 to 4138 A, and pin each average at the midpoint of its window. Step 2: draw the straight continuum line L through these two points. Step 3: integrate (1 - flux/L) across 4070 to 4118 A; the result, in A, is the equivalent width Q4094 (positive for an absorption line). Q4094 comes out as 5.0 A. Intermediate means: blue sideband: 29.6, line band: 25.2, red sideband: 26.8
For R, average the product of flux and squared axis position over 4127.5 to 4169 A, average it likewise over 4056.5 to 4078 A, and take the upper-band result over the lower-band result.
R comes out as 1.00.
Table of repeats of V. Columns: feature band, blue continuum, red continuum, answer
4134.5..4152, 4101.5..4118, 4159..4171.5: -1.3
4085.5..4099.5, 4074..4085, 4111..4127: 1.1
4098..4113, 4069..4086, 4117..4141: 2.4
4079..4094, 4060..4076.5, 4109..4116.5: 0.2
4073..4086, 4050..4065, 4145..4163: 0.8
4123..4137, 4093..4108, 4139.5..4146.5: -0.7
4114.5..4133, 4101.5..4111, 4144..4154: -1.4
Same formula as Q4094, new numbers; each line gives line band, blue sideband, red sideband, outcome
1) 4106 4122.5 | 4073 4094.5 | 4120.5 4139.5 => 1.1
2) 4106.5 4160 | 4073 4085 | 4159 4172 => 0.3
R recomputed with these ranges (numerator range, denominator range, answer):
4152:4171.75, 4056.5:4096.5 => 1.05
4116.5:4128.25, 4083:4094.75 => 1.02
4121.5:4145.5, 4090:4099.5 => 1.17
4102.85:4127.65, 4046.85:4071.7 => 0.86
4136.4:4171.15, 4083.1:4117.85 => 1.17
